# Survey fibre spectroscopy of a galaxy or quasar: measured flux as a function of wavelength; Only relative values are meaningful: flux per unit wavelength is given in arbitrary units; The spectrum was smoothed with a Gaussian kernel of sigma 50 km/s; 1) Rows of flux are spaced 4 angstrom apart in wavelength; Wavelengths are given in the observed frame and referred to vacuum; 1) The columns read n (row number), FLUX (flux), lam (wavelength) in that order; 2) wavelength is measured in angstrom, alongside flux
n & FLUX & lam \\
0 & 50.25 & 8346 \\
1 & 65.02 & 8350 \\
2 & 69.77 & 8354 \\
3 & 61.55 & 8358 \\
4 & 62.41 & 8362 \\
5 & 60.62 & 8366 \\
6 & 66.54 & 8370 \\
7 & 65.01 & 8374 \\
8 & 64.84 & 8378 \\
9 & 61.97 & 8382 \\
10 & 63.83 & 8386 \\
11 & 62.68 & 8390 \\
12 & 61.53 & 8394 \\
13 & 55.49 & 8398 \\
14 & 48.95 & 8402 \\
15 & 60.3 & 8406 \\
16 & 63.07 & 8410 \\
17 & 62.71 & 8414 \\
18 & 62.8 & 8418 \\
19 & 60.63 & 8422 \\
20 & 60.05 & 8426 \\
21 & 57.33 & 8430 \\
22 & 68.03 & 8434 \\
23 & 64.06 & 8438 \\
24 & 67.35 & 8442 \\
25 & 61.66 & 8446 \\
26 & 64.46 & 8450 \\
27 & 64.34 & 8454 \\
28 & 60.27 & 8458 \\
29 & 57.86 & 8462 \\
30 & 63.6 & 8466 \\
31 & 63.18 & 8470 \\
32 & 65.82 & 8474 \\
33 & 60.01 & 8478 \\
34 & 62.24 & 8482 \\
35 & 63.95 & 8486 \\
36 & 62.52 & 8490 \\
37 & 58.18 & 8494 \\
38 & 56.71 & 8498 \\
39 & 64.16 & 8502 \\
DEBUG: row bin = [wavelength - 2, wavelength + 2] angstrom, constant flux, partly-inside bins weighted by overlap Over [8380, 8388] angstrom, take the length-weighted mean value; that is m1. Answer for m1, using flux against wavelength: 62.9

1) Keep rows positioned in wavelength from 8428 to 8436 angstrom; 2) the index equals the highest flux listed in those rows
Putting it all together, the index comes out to 68.03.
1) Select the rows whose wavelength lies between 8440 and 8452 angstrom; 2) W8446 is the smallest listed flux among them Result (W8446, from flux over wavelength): 61.66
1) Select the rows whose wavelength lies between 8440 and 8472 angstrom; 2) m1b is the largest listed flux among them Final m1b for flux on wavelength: 67.35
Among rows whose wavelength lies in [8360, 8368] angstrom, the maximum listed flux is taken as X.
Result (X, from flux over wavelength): 62.41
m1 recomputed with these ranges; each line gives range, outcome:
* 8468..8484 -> 62.8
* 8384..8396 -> 62.7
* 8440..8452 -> 64.5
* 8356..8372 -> 62.8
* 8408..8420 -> 62.9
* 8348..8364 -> 64.7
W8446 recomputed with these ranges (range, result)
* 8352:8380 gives 60.62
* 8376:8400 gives 55.49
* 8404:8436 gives 57.33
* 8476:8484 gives 60.01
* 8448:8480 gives 57.86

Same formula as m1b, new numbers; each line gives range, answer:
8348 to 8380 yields 69.77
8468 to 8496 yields 65.82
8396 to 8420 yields 63.07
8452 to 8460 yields 64.34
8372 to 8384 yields 65.01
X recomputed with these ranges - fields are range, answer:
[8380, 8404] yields 63.83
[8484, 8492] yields 63.95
